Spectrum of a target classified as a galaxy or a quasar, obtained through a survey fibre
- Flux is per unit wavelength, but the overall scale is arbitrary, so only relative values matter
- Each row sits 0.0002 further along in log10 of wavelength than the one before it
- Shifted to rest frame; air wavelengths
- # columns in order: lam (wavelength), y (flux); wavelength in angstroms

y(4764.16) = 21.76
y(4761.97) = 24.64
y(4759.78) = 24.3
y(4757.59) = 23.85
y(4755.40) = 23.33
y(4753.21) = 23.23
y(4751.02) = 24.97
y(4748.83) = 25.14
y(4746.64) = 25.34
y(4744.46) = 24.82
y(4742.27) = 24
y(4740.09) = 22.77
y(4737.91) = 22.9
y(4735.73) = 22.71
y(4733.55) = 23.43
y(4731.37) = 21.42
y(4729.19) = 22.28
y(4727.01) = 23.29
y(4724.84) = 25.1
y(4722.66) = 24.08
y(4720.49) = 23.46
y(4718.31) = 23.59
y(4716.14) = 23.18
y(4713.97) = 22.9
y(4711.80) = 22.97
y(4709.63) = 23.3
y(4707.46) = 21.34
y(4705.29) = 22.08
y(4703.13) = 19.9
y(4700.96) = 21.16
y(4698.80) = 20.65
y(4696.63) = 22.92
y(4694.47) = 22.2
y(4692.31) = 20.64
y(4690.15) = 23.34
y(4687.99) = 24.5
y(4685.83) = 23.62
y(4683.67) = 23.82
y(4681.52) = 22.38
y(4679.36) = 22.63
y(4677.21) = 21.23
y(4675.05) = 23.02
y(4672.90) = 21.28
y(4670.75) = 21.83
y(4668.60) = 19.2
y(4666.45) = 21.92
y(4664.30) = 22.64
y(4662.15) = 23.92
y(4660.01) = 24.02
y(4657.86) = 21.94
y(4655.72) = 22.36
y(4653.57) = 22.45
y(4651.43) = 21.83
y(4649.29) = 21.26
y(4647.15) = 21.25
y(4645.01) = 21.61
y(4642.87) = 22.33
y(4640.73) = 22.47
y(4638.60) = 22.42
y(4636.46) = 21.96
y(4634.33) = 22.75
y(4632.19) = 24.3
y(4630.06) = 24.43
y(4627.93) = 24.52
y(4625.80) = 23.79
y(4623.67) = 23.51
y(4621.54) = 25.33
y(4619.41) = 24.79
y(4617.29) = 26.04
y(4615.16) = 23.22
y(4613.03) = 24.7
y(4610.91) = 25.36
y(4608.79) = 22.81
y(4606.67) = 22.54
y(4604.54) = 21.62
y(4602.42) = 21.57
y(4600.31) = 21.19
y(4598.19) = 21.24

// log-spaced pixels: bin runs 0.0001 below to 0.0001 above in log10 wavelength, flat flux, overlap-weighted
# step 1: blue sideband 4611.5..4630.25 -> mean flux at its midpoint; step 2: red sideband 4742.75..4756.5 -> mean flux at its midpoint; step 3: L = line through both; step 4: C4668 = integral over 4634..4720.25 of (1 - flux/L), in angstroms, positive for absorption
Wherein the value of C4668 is 7.7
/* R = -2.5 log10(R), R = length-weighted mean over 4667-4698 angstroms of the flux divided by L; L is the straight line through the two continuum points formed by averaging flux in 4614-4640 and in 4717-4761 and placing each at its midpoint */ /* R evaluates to 0.07 mag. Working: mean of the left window 23.9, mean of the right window 23.7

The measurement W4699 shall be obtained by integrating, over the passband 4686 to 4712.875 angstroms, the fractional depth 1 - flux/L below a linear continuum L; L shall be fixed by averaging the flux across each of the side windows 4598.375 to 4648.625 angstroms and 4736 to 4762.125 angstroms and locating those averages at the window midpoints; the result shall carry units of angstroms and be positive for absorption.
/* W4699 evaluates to 1.8 angstroms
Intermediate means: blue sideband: 23.2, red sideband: 24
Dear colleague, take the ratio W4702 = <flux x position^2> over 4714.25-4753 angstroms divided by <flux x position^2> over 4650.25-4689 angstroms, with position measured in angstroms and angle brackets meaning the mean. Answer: 1.08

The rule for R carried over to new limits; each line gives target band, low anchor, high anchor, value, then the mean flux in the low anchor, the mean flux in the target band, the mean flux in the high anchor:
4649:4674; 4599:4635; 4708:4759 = 0.073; 23.7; 22.1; 23.5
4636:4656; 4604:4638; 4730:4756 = 0.088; 23.9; 22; 23.7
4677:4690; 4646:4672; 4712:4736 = -0.032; 22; 23.2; 23.2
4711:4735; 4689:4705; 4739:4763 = -0.019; 21.6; 23.2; 24.2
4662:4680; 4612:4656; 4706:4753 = 0.070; 23.2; 21.8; 23.5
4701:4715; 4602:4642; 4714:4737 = 0.062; 23.6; 22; 23.2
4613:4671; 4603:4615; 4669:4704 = -0.005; 23.3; 22.9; 22.1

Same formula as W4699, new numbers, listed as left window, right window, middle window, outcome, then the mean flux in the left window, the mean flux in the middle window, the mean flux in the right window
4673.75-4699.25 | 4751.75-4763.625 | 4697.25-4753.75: 0.49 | 22.6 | 23.1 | 23.8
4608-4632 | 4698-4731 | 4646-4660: 1.05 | 24.4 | 22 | 22.6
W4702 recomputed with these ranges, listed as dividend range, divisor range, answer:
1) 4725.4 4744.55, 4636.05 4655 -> 1.09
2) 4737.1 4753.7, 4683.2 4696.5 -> 1.08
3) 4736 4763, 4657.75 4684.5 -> 1.12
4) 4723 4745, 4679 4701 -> 1.05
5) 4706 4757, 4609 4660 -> 1.05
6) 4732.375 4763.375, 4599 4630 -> 1.07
